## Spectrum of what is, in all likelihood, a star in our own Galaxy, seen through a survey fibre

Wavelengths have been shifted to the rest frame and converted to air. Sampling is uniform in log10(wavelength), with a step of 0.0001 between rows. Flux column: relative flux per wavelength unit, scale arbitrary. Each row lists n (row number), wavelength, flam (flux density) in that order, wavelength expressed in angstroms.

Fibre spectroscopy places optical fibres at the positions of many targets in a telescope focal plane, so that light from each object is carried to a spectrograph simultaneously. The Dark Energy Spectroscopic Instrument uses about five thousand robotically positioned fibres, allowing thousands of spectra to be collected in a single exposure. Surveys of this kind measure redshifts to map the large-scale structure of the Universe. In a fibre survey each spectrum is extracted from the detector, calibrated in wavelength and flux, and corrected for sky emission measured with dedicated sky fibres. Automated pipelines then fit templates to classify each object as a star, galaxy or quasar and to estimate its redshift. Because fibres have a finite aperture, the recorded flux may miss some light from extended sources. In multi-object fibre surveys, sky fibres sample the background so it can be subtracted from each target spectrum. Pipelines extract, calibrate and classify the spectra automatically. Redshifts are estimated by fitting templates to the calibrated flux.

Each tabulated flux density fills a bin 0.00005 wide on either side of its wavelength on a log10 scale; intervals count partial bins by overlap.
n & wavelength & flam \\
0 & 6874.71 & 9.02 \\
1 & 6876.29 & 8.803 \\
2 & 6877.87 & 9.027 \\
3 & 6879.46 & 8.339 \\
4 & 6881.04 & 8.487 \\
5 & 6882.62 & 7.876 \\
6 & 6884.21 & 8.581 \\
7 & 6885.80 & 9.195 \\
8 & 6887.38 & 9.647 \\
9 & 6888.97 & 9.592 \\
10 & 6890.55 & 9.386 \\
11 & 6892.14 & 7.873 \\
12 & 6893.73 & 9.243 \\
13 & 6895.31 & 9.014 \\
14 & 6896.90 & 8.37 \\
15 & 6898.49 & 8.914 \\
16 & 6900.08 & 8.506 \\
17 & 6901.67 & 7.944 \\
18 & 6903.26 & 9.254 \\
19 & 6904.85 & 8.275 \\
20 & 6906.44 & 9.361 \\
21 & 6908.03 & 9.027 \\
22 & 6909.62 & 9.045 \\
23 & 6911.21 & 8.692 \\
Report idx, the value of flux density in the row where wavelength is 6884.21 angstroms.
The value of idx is 8.581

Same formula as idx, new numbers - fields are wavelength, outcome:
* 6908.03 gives 9.027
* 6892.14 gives 7.873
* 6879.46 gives 8.339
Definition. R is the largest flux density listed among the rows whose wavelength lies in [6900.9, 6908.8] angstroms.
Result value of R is 9.361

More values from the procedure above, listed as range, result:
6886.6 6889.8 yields 9.647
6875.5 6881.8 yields 9.027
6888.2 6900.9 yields 9.592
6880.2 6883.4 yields 8.487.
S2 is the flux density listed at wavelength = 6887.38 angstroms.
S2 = 9.647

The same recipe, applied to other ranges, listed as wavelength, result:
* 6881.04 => 8.487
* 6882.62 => 7.876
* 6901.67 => 7.944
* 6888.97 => 9.592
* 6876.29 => 8.803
